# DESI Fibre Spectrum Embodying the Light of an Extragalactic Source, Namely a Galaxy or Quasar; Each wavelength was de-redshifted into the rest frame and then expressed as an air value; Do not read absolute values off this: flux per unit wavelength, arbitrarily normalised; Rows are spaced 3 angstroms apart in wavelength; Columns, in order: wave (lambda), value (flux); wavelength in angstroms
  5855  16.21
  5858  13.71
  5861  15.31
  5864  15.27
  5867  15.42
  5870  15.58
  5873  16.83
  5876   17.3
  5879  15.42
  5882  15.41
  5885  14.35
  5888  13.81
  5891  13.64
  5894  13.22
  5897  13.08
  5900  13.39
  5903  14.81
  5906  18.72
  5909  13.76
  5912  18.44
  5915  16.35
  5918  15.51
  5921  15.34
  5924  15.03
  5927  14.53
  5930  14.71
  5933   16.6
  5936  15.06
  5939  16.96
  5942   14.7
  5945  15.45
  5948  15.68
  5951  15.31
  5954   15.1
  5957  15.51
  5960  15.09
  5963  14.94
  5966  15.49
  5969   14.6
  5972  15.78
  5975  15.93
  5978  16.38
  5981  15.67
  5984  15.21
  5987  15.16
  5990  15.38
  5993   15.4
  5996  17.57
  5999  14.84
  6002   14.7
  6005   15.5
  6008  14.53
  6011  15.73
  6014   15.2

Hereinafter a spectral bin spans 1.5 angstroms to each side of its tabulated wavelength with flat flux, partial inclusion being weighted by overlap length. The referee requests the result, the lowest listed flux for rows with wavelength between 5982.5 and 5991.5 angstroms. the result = 15.16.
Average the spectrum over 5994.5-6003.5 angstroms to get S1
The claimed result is 15.7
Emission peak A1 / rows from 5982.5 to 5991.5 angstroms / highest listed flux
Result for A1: 15.38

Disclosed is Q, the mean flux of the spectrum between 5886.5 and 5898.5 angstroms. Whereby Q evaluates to 13.4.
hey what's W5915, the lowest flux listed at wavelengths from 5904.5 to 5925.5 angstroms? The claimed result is 13.76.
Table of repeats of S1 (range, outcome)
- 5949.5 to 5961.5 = 15.3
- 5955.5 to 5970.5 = 15.1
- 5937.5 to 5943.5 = 15.8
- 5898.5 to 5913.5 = 15.8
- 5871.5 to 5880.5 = 16.5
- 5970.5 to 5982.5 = 15.9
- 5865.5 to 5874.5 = 15.9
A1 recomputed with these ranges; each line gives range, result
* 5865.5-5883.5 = 17.3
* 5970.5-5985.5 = 16.38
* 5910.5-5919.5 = 18.44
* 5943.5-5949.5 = 15.68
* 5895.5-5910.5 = 18.72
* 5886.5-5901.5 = 13.81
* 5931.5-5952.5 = 16.96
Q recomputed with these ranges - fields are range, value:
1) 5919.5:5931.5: 14.9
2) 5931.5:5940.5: 16.2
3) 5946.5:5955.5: 15.4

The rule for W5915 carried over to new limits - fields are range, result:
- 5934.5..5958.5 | 14.7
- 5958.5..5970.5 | 14.6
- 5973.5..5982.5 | 15.67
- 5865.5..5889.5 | 13.81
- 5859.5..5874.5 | 15.27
